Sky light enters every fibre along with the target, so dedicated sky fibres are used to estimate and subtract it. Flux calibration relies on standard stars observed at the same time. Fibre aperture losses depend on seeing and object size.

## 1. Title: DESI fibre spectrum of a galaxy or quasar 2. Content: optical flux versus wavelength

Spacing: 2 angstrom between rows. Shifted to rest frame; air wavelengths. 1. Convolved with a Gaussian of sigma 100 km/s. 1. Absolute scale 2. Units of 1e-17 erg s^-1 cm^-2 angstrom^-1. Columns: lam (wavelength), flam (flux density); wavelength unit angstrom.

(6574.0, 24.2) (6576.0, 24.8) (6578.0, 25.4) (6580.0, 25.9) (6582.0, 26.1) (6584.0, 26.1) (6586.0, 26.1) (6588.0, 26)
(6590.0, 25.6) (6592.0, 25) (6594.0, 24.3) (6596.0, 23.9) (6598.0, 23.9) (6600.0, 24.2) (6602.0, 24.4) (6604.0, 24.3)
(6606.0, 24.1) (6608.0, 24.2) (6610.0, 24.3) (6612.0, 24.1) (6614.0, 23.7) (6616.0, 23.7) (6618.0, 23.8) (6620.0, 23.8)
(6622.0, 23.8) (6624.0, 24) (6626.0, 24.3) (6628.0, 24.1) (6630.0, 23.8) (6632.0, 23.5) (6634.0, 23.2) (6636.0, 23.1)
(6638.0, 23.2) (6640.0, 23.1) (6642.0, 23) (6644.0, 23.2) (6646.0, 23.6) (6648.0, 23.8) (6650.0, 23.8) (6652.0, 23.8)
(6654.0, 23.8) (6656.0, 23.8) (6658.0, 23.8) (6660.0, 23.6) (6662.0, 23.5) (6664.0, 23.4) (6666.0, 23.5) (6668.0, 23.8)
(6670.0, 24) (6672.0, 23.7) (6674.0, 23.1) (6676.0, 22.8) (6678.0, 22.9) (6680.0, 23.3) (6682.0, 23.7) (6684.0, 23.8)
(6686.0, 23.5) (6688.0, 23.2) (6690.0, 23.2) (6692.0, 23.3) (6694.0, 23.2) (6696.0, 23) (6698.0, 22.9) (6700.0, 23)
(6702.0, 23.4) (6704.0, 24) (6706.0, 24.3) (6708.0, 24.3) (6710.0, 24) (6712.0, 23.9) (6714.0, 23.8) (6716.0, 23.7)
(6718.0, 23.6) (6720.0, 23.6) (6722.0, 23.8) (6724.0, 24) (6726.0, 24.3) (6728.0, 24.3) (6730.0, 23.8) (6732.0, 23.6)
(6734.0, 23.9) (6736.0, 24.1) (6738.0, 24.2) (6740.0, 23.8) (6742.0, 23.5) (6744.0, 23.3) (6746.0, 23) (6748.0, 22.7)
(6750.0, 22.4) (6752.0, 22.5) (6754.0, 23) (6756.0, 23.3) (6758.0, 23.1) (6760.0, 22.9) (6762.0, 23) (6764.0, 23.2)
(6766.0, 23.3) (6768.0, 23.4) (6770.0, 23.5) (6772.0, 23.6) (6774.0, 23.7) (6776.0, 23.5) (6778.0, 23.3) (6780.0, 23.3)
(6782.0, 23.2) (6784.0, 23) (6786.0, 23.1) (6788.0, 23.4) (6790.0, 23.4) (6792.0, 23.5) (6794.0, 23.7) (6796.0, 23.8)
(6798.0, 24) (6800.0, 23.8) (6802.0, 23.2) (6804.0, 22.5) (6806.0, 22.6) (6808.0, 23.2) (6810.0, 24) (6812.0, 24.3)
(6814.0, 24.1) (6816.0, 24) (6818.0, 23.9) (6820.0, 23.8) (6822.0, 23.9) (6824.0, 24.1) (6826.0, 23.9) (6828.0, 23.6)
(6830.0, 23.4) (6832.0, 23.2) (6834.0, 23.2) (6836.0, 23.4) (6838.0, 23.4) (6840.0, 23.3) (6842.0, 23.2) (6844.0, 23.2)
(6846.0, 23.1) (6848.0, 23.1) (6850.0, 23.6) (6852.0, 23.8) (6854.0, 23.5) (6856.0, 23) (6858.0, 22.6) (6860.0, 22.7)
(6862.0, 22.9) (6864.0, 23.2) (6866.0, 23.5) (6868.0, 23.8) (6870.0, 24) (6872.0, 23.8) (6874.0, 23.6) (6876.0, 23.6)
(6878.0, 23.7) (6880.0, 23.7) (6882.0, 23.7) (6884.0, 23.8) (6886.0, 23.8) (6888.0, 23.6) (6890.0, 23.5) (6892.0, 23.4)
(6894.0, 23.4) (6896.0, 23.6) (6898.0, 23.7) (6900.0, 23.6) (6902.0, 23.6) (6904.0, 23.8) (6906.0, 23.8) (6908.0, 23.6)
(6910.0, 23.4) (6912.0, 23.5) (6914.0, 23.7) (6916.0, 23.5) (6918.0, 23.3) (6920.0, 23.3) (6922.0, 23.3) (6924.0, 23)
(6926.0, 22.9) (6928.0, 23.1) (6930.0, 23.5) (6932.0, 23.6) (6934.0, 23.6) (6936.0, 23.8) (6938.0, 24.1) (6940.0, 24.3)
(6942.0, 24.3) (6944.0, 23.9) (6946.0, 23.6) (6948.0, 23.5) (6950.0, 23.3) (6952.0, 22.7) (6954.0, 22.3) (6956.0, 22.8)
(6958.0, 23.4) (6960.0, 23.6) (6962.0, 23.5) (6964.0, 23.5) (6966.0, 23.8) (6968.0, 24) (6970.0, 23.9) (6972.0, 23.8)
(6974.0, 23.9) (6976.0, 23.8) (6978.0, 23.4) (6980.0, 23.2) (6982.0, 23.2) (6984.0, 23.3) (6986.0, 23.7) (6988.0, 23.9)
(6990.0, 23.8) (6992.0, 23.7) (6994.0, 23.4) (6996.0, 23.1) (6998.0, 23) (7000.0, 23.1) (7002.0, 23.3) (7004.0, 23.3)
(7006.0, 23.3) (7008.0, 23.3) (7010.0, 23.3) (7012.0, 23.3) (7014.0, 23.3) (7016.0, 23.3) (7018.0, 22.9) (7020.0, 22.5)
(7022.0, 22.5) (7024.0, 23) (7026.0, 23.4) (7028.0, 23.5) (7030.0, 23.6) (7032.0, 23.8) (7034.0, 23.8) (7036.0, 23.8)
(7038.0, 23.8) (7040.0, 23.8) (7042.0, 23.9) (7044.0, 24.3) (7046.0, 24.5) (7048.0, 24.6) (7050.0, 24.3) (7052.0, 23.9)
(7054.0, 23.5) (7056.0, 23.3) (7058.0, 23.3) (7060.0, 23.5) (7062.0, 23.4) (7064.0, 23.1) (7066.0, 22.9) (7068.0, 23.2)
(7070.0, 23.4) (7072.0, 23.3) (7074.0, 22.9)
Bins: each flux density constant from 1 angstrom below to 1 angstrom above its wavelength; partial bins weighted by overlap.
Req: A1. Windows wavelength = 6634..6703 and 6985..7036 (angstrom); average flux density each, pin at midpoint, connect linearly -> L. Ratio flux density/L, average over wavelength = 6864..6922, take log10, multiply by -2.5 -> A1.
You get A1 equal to -0.01 mag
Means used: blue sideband 23.4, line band 23.6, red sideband 23.3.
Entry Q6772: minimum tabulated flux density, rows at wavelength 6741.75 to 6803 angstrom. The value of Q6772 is 22.4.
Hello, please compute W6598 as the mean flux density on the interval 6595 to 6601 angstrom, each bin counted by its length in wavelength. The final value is 24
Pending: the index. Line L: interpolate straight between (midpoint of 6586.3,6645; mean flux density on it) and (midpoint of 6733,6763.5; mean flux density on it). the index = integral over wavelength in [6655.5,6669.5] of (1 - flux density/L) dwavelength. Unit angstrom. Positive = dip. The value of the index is 0.1 angstrom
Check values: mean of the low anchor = 24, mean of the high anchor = 23.2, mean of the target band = 23.6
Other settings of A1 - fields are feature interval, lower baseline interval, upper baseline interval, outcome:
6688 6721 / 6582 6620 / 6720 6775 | 0.010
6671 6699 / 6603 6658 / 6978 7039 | 0.020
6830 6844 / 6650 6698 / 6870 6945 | 0.013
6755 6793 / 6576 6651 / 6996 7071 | 0.029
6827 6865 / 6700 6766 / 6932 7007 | 0.014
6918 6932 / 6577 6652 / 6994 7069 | 0.020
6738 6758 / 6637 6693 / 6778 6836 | 0.018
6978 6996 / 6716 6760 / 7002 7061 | 0.002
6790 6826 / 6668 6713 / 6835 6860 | -0.017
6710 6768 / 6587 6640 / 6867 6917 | 0.018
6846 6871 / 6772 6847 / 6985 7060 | 0.009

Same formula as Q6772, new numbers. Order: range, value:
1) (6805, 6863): 22.6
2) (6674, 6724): 22.8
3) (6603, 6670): 23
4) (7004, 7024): 22.5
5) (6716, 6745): 23.3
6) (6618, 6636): 23.1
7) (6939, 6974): 22.3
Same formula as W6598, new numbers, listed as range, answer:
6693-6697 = 23.1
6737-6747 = 23.6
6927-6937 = 23.5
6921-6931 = 23.2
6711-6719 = 23.8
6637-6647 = 23.2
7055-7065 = 23.3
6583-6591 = 26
